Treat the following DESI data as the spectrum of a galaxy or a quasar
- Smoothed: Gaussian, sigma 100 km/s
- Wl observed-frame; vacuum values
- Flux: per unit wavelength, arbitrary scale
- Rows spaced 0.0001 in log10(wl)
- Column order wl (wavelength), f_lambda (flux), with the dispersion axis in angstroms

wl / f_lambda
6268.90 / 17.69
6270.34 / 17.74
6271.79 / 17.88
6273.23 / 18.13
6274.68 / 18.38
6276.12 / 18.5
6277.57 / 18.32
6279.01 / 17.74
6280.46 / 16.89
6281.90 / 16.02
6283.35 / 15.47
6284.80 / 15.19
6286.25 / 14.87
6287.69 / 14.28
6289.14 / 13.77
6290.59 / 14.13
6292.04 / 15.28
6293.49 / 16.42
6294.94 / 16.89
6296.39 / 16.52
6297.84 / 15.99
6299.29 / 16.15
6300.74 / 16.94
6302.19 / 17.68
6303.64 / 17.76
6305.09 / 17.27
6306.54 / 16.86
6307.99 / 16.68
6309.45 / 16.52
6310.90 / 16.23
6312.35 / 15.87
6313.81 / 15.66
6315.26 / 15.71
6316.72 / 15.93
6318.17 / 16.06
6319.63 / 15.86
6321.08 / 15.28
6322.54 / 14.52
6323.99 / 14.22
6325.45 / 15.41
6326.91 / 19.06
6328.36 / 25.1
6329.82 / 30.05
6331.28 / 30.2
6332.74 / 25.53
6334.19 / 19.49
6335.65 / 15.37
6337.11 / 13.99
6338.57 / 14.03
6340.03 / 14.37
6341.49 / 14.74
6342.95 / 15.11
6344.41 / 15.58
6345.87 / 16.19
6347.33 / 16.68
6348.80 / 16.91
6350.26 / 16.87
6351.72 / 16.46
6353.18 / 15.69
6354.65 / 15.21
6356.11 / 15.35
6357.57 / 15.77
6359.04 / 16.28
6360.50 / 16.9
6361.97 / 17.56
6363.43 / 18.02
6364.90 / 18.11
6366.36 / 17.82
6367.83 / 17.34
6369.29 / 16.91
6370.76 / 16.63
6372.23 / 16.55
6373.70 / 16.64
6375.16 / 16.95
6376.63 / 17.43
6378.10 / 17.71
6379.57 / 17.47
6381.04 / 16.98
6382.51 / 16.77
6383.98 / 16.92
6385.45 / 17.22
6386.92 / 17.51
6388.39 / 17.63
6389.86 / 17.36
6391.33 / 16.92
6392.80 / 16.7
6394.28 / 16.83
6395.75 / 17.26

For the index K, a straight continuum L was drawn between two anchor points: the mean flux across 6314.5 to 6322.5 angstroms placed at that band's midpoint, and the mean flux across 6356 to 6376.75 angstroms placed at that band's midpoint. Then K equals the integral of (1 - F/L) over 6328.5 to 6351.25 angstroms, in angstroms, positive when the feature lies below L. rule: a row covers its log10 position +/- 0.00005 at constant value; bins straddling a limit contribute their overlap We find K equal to -3.19 angstroms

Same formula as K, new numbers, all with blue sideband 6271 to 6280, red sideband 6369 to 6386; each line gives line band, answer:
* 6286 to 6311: 2.39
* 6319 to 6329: 0.33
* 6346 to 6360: 0.91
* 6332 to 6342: 0.35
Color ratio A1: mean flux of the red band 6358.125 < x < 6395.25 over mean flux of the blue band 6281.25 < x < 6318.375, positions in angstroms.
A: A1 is 1.07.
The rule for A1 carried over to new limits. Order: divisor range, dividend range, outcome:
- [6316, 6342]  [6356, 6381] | 0.93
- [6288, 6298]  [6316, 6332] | 1.24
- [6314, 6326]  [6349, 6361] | 1.05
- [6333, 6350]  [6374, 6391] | 1.08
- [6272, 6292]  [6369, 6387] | 1.05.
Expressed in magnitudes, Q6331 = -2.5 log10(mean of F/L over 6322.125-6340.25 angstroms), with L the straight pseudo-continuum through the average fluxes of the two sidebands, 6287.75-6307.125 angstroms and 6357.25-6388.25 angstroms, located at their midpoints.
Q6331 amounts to -0.18 mag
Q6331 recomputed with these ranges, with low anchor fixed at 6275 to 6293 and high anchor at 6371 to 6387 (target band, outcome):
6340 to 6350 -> 0.06 mag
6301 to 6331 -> -0.08 mag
